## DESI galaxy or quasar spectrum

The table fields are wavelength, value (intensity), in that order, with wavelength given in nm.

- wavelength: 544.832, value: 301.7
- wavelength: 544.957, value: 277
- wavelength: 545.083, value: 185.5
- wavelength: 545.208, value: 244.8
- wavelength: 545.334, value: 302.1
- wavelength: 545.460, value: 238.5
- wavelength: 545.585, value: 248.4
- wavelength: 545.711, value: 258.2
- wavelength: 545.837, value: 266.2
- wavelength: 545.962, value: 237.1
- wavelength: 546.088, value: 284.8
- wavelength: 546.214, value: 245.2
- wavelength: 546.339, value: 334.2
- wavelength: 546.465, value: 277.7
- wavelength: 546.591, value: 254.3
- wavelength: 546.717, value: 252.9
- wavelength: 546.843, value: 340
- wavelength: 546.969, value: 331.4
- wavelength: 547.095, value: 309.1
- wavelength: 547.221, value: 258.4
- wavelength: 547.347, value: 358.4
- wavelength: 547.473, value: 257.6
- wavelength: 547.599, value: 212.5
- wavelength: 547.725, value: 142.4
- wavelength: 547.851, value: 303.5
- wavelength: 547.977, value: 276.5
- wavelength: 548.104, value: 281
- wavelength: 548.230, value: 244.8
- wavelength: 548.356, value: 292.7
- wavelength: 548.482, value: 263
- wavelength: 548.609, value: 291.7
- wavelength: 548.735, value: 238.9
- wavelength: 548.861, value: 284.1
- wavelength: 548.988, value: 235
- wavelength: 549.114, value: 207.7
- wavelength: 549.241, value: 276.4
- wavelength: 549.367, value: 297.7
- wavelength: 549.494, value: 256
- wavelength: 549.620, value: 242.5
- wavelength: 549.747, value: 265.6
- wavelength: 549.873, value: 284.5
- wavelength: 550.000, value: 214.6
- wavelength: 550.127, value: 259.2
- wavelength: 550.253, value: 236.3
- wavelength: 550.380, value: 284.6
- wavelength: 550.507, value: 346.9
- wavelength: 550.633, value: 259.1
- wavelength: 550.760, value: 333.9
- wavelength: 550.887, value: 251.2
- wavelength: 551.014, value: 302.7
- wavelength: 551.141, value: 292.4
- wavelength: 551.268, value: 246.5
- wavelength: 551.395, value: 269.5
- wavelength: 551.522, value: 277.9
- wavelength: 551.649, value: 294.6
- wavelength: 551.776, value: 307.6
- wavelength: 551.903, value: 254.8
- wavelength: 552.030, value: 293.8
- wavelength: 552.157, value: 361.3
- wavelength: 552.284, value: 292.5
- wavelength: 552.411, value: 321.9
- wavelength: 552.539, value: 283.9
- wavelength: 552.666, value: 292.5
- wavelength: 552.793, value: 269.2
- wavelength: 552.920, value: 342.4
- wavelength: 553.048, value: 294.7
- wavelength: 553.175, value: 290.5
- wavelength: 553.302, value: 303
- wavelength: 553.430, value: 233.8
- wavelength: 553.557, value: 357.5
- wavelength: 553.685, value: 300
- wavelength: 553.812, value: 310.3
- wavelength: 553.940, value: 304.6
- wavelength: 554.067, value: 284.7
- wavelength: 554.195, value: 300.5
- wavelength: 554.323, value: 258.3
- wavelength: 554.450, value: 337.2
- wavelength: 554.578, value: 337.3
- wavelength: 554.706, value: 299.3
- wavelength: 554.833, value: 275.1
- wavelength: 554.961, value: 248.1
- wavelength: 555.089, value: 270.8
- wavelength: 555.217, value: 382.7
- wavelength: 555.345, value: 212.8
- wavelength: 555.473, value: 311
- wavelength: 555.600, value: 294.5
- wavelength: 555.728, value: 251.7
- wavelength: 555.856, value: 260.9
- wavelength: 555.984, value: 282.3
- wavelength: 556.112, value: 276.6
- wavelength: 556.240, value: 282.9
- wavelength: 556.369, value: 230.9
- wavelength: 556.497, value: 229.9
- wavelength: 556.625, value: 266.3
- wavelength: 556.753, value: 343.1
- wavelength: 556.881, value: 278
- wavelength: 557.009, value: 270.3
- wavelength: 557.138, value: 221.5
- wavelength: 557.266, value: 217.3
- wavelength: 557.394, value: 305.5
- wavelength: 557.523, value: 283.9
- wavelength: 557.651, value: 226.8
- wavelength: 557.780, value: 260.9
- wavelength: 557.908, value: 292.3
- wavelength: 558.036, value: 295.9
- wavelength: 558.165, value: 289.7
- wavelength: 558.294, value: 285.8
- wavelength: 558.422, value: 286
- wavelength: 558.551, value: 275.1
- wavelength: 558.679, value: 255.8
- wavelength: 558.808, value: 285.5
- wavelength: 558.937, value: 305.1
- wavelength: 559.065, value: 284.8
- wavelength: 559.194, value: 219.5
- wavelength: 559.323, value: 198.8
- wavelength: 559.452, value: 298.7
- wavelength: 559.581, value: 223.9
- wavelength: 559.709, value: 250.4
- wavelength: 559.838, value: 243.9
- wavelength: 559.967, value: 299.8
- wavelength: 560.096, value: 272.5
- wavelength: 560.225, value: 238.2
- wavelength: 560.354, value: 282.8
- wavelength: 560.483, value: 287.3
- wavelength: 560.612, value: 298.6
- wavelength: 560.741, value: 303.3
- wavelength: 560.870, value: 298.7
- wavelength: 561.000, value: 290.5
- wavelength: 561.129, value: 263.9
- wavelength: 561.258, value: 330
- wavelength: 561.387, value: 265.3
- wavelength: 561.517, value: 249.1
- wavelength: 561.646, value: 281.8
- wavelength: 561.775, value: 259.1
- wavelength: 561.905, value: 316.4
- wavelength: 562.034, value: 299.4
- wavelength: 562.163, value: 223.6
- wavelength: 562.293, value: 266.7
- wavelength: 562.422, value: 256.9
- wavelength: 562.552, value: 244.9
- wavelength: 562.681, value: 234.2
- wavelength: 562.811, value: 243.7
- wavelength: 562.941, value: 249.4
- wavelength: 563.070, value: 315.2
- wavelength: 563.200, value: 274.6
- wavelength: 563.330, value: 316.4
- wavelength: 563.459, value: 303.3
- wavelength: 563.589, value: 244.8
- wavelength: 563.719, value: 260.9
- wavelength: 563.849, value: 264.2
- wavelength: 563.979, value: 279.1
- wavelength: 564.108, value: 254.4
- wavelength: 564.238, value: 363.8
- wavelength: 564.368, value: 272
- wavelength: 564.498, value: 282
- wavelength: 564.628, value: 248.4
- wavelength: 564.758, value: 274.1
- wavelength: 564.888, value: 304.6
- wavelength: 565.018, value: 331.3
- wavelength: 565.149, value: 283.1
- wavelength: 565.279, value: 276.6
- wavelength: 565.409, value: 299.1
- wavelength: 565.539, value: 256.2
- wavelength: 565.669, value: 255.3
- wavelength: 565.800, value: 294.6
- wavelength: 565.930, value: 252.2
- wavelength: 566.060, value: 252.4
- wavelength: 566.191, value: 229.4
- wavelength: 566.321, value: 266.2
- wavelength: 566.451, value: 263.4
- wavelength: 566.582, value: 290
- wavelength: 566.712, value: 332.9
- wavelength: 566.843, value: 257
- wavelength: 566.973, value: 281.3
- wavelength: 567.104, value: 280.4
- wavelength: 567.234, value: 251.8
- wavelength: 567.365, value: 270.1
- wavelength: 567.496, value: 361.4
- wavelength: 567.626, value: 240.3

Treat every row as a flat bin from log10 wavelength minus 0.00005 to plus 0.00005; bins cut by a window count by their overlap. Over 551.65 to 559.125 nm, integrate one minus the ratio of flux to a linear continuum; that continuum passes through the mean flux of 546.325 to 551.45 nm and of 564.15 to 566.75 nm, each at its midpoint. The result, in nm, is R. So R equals -0.29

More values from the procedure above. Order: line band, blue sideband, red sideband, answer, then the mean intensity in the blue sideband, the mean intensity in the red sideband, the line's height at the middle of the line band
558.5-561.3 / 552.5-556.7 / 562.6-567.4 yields 0.09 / 287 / 276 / 281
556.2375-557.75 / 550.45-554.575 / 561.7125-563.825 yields 0.12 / 296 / 269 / 285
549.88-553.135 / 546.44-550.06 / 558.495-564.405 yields -0.23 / 267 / 273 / 269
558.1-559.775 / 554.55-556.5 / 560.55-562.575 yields 0.07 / 278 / 279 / 278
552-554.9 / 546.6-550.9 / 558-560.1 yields -0.35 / 270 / 268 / 269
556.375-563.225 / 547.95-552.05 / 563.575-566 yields 0.16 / 271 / 279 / 277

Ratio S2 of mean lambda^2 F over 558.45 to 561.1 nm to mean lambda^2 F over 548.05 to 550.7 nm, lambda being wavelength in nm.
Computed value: 1.06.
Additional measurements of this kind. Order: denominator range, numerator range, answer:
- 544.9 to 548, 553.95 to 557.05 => 1.09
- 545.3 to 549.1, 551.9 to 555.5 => 1.13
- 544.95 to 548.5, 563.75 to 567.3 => 1.11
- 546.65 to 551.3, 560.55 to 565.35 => 1.08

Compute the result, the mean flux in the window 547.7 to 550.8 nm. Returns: 266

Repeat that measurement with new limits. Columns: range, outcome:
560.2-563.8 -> 275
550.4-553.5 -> 292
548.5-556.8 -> 283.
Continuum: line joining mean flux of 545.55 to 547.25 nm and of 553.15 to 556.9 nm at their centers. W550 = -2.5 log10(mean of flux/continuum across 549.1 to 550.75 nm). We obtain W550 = 0.06 mag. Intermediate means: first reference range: 279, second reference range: 287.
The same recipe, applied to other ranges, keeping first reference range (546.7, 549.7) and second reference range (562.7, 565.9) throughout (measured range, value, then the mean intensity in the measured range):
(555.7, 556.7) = 0.05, 261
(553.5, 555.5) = -0.10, 299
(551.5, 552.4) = -0.11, 300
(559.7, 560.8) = 0.00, 276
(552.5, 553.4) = -0.09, 295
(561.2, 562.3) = 0.01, 277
